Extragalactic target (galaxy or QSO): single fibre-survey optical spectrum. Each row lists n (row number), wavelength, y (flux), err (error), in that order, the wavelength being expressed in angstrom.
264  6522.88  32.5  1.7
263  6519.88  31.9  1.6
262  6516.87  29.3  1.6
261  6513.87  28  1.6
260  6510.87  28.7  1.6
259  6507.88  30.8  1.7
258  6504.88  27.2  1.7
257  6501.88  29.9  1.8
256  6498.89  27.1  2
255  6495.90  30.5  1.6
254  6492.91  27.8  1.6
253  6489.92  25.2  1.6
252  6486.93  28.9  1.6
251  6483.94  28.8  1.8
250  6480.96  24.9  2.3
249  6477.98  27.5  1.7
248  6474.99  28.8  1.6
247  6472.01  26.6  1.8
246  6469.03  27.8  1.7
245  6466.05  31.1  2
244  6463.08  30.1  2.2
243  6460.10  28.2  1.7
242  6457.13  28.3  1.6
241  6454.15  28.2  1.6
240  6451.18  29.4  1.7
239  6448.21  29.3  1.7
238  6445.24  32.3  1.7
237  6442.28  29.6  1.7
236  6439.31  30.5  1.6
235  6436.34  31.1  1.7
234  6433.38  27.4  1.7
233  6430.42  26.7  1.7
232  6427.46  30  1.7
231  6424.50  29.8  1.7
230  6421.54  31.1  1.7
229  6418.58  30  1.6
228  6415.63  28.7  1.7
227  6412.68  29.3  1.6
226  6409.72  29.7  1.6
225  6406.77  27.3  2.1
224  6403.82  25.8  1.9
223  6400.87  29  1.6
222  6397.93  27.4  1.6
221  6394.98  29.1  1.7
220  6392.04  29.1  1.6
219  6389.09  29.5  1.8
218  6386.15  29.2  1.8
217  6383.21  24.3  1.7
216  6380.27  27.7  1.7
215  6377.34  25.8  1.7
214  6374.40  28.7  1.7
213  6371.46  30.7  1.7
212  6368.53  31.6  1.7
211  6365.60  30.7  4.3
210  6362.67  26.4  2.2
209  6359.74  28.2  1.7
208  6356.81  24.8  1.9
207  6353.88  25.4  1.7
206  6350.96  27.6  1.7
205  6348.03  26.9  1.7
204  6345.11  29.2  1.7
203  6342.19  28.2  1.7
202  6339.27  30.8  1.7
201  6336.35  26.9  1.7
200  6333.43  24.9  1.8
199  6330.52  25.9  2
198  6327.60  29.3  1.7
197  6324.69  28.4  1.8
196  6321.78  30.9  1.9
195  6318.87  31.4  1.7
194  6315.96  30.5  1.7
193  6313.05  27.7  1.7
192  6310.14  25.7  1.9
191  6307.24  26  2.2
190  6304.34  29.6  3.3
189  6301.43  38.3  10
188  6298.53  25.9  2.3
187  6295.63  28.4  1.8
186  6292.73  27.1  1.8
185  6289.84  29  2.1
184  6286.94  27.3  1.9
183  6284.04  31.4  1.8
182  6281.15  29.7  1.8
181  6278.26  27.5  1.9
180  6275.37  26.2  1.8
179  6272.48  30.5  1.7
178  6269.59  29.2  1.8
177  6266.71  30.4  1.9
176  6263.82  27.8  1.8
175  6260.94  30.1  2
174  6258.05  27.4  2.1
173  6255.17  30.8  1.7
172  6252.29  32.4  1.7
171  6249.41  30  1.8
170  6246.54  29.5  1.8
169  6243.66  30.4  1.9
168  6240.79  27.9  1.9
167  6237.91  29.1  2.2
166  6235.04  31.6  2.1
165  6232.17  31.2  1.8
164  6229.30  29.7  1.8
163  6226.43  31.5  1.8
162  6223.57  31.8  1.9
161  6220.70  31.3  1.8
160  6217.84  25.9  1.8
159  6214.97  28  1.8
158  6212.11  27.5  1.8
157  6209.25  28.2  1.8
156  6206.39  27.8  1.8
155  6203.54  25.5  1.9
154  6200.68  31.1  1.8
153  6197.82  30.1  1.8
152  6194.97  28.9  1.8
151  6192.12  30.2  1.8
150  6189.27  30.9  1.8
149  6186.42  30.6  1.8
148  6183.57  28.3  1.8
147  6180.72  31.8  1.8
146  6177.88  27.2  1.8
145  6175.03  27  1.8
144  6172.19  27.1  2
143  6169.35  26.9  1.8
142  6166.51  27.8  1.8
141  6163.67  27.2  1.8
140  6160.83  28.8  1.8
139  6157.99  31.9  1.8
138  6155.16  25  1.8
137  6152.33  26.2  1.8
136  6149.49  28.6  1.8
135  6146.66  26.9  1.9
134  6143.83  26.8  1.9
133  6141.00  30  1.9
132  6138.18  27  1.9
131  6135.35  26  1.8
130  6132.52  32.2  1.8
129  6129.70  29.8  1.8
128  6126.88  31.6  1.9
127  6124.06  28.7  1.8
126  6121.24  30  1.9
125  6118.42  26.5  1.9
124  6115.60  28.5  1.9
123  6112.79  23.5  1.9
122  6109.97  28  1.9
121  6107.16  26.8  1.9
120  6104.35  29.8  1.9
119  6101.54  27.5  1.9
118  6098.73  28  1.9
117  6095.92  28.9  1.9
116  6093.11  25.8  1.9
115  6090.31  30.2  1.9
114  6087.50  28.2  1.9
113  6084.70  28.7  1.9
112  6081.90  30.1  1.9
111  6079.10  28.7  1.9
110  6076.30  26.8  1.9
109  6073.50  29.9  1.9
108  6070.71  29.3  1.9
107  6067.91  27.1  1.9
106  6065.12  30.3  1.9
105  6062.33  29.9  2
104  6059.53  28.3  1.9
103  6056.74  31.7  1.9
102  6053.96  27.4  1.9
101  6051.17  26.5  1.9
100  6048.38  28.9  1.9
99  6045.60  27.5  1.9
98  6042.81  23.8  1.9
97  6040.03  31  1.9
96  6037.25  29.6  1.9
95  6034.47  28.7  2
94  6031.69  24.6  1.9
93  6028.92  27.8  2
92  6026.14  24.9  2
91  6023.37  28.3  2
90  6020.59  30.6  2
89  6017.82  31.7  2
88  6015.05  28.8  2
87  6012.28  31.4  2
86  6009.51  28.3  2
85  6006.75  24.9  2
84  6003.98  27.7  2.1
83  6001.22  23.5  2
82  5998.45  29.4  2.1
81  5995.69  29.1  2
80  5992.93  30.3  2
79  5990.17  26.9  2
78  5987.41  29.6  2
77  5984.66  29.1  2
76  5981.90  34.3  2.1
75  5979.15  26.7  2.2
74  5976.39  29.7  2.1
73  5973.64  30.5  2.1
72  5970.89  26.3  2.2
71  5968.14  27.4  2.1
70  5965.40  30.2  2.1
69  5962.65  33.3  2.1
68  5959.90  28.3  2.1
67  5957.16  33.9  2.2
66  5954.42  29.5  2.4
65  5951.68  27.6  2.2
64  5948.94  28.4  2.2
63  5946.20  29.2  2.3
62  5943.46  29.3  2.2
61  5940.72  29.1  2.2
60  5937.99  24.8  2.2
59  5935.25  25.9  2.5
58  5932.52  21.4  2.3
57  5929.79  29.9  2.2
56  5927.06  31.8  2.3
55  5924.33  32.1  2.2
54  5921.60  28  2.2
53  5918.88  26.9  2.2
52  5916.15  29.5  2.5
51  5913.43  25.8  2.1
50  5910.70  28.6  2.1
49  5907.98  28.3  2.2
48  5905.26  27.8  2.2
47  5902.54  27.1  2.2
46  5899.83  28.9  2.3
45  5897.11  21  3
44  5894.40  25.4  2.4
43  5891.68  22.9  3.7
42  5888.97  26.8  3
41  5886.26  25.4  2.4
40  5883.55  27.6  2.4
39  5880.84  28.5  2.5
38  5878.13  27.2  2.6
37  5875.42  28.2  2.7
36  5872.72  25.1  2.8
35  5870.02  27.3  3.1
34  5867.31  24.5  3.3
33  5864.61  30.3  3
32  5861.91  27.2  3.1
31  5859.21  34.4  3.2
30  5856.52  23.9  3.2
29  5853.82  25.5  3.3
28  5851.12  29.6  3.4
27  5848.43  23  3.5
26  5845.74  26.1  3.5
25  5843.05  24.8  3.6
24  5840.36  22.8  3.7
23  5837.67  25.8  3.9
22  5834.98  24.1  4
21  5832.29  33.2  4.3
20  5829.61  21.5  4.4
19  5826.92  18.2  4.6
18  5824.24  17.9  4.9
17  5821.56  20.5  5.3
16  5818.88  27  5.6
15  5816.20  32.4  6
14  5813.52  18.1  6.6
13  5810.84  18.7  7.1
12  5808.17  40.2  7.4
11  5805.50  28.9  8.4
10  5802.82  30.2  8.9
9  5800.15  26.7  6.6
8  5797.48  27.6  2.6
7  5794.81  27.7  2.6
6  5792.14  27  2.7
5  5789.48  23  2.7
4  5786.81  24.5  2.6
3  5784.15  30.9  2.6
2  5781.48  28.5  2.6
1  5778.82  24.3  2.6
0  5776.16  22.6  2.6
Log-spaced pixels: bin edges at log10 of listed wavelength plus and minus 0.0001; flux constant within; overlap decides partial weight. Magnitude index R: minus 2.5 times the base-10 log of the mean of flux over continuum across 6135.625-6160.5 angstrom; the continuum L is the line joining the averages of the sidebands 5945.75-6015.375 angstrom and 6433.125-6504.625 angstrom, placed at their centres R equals 0.044 mag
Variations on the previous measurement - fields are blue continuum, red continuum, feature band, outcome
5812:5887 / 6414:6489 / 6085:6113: -0.033 mag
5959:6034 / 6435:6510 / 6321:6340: 0.030 mag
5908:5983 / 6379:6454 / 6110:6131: 0.019 mag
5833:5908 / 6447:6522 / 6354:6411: 0.006 mag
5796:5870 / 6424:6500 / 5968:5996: -0.096 mag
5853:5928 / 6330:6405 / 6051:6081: -0.050 mag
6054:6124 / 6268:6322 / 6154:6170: 0.023 mag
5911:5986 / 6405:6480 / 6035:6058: 0.023 mag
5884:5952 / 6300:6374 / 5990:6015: -0.019 mag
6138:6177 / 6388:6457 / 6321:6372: 0.024 mag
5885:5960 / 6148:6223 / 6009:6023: -0.082 mag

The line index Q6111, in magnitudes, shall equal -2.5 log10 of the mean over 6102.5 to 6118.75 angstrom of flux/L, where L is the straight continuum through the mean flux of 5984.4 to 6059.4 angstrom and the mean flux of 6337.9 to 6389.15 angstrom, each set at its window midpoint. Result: 0.04 mag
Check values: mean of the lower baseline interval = 28.2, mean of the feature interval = 27.2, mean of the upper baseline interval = 28.1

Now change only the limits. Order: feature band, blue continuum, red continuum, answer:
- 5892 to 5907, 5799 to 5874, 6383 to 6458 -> 0.02 mag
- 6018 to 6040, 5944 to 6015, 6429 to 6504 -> 0.03 mag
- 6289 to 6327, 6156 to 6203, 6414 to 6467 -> 0.00 mag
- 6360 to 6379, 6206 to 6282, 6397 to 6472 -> 0.01 mag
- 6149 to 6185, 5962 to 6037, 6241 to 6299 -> 0.04 mag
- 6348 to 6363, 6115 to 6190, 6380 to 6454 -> 0.09 mag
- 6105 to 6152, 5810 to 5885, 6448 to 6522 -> -0.05 mag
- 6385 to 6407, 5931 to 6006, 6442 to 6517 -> 0.01 mag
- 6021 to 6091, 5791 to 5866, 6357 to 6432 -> -0.05 mag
